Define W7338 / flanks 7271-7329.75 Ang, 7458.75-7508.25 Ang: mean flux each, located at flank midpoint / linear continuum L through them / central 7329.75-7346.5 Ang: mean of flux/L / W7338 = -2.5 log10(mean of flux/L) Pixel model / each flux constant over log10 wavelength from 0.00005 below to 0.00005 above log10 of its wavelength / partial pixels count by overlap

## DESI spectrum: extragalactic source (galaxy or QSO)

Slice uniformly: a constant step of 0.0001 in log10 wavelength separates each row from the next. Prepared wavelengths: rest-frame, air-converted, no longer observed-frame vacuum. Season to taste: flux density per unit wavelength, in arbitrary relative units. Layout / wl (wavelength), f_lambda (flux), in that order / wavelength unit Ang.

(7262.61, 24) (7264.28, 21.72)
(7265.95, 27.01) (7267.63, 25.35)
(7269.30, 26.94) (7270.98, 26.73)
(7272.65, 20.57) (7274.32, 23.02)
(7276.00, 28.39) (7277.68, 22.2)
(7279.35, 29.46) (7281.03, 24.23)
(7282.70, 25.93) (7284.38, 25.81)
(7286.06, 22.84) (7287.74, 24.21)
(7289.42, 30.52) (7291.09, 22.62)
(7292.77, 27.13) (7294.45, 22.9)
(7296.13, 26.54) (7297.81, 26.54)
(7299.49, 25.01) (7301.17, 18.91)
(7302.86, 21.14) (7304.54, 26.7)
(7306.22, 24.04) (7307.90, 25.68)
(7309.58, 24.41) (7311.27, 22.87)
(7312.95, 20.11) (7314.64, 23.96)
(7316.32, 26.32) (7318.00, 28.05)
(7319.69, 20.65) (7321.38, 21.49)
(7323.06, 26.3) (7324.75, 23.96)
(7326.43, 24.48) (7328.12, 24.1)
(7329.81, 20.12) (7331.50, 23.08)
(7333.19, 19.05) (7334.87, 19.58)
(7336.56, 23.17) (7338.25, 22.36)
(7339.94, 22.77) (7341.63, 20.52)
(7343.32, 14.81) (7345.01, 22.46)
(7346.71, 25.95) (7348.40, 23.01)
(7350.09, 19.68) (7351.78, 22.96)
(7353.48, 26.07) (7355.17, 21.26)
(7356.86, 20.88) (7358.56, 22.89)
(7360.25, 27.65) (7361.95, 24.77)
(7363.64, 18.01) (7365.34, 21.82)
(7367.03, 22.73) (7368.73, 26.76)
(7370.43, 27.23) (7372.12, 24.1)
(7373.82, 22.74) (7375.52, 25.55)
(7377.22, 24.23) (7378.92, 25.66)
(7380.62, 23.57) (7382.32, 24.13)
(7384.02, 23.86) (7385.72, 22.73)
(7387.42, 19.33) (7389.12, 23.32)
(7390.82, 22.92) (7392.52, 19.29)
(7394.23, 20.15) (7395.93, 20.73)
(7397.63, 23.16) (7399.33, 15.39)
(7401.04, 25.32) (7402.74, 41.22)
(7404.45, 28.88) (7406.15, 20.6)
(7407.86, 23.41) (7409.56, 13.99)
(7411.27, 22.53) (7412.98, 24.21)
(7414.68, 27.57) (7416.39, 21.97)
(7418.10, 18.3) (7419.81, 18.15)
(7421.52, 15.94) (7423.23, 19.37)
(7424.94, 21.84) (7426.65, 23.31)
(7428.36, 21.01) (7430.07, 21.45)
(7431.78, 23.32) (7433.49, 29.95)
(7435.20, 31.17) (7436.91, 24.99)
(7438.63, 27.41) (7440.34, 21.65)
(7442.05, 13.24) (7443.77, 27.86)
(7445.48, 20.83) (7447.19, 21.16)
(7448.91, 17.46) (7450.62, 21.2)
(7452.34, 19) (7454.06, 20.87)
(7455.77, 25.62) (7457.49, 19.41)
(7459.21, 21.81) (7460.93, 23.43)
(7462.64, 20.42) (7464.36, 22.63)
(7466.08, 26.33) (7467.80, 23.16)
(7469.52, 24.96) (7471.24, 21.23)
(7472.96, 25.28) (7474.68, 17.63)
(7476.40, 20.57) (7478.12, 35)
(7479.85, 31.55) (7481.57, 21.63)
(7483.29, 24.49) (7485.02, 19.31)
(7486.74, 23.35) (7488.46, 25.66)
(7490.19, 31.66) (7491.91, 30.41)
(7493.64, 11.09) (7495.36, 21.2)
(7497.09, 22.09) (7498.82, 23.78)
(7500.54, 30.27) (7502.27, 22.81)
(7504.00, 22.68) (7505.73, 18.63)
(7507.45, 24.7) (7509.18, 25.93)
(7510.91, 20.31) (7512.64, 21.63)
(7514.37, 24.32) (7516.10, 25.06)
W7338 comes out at 0.16 mag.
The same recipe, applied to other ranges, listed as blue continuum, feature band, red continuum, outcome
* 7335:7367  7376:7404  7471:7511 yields -0.04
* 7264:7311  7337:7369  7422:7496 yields 0.08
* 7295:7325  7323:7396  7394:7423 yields 0.02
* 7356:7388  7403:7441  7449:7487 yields 0.01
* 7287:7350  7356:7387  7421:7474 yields -0.04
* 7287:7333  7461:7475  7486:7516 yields 0.03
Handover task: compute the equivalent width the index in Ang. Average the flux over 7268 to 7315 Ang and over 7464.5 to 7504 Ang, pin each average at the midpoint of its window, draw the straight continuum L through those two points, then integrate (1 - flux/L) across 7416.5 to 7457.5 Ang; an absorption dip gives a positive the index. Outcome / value 4.02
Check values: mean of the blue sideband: 24.6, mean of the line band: 21.9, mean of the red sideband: 24.2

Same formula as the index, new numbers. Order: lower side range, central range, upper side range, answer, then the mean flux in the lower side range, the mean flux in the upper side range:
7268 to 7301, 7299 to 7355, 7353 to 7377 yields 3.7 Ang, 25.2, 23.7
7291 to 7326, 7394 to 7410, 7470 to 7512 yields 0.2 Ang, 24.1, 23.8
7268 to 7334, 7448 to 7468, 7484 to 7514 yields 1.5 Ang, 24.3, 23.3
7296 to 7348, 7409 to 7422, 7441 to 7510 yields 1.4 Ang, 23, 23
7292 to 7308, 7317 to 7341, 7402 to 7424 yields 1.2 Ang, 24.4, 22.7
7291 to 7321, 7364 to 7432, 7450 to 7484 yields 2.6 Ang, 24.1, 23.3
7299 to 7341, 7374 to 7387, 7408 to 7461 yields -0.9 Ang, 23.1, 21.9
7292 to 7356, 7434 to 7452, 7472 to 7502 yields 1.0 Ang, 23.1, 24.4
